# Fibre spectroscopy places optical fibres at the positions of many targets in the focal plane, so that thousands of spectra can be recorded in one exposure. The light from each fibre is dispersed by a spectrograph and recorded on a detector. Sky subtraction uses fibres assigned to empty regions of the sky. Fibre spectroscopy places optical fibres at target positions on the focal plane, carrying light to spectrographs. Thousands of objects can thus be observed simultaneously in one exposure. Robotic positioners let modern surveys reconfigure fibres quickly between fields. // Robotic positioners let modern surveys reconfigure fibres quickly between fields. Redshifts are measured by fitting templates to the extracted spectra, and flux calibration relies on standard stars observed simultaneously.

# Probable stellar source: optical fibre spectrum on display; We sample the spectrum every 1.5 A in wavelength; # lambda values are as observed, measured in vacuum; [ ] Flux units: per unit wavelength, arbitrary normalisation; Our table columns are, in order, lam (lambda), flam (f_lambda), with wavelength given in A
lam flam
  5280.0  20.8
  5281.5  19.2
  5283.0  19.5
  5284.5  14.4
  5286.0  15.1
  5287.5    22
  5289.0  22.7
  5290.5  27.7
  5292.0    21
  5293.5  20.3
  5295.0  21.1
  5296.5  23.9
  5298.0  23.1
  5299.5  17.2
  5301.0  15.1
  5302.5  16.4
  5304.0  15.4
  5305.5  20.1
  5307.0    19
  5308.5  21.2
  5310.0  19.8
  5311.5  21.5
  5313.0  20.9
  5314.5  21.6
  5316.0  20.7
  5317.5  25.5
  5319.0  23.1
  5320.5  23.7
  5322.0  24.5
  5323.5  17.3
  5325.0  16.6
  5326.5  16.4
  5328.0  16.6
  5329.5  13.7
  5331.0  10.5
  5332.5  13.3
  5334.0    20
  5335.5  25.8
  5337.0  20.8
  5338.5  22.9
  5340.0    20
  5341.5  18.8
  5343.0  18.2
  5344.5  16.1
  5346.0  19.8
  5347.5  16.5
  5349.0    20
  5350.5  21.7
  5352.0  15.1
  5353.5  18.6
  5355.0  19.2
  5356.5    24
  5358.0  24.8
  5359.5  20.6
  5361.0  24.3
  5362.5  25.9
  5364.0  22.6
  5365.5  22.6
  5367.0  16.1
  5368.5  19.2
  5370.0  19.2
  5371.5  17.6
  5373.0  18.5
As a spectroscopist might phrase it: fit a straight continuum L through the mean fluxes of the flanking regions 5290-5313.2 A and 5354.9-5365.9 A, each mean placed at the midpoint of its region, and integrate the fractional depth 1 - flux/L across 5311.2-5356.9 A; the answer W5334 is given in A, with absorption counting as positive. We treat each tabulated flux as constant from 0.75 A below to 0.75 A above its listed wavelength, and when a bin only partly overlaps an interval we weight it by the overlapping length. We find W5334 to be 5.0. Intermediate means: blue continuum 20.1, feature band 19.4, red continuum 23.2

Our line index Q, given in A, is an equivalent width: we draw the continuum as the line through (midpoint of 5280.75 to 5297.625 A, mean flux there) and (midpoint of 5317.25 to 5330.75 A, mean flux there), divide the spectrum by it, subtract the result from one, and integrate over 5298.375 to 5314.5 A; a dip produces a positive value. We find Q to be 0.8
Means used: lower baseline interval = 20.7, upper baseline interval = 19.2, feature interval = 18.9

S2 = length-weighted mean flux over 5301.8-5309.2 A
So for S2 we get 18.4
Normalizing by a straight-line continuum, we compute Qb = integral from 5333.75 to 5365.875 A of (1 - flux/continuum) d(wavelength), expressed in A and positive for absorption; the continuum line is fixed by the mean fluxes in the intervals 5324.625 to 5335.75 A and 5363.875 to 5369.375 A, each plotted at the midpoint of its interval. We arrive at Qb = -4.8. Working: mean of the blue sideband 16.2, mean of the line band 20.8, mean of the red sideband 19.8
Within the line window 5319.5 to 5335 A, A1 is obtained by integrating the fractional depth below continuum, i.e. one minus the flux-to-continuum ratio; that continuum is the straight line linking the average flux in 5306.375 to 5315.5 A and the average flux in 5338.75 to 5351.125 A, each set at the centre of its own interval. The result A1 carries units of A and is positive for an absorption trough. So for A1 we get 1.9 A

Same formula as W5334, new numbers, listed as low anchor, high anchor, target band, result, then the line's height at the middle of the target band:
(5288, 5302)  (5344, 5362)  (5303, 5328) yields 0.7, 20.9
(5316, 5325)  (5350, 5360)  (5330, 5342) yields 1.4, 21.4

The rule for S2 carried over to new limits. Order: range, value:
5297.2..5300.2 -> 20.3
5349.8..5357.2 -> 19.7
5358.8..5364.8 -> 23.4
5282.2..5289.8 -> 18.8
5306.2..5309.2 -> 20.1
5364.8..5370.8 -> 19.2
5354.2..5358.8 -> 22.6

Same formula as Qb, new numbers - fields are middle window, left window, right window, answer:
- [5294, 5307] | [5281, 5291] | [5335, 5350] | 0.5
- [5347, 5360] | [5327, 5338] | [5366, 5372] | -1.6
